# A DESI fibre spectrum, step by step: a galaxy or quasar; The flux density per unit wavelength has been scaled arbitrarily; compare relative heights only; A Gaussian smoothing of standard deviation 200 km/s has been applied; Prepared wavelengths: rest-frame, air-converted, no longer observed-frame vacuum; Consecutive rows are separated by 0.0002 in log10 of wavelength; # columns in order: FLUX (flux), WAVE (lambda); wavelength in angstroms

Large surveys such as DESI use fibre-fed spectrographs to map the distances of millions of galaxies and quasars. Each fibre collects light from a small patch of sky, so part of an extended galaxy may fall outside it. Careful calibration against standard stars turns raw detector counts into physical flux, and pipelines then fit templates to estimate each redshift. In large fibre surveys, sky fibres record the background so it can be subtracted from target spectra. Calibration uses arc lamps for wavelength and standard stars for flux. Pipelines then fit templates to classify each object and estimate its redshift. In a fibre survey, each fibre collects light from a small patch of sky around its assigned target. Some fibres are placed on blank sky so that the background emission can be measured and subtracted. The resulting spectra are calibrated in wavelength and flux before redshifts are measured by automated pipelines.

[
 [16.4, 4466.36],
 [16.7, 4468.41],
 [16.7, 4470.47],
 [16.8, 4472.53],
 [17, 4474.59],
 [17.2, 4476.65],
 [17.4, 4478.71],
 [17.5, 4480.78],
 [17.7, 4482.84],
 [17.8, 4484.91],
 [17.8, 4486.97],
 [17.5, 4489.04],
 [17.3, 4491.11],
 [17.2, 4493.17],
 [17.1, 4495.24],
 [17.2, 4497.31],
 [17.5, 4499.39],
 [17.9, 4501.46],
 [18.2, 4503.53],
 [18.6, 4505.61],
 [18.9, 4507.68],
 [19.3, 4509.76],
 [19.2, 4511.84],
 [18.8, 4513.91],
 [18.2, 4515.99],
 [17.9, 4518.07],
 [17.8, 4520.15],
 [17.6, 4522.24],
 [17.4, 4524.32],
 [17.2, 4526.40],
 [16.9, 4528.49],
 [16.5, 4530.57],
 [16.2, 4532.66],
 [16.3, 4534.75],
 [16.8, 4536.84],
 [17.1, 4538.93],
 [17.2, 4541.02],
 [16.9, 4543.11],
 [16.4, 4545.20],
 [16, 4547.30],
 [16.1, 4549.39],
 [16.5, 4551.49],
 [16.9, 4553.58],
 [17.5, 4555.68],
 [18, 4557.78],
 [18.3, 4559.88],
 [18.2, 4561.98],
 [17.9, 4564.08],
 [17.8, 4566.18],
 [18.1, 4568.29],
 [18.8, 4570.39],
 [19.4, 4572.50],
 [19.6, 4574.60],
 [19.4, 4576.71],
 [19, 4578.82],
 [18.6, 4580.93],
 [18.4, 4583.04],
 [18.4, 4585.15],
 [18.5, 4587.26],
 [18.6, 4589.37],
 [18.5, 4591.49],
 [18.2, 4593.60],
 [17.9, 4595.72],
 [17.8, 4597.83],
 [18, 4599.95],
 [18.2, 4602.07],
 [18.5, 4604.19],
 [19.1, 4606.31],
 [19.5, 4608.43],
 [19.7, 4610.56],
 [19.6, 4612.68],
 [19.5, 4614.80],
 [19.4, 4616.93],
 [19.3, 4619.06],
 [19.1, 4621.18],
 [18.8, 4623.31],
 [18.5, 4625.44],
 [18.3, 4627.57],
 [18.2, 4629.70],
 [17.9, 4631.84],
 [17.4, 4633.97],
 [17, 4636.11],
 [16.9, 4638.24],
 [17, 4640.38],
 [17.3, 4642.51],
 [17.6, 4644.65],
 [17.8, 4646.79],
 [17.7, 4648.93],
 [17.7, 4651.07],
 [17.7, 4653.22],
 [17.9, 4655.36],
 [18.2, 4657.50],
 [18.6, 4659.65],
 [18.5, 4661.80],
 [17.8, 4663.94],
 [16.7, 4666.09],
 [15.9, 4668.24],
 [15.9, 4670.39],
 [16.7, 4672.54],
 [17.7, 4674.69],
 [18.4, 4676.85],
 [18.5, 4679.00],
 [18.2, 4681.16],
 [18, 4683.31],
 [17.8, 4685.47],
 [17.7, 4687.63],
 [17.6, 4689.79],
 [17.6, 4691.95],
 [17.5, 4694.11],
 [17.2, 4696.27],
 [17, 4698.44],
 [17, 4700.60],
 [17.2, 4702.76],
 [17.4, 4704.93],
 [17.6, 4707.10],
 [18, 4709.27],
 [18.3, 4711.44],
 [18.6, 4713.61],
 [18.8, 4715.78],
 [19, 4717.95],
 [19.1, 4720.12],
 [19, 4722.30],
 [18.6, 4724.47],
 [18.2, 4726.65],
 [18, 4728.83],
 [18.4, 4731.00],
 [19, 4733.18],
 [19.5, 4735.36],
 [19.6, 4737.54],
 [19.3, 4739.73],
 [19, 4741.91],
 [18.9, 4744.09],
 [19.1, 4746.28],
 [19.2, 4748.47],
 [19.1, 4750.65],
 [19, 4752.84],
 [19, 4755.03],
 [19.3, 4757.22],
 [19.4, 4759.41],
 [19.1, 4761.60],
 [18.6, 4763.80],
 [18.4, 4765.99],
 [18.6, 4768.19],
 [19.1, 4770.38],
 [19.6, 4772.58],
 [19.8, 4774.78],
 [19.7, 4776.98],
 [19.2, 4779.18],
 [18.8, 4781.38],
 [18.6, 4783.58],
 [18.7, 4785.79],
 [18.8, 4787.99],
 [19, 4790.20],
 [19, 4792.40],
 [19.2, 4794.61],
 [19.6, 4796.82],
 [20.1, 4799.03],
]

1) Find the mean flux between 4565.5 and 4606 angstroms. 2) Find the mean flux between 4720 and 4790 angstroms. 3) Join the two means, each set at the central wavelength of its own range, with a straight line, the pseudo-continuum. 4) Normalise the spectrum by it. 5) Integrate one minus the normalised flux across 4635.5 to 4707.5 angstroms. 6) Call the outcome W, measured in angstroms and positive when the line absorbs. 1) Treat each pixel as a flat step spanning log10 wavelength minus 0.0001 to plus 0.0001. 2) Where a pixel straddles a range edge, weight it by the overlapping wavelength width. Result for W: 4.8 angstroms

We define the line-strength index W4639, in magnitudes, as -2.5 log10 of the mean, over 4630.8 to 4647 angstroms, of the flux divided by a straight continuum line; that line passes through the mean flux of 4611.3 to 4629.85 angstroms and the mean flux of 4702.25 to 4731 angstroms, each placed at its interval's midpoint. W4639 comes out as 0.09 mag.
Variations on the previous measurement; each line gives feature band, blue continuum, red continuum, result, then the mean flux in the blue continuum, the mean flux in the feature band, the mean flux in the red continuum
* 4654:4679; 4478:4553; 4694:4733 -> 0.025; 17.4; 17.5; 18.1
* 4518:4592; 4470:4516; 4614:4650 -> 0.015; 17.8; 17.7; 18.1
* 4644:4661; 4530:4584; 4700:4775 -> 0.018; 17.6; 17.9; 18.7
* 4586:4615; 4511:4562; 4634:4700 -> -0.077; 17.2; 18.7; 17.5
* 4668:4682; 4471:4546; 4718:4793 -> 0.067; 17.5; 17.4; 19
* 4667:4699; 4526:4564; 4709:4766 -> 0.055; 17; 17.4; 18.9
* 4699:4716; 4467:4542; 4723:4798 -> 0.054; 17.5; 17.8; 19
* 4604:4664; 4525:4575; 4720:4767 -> -0.016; 17.3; 18.3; 18.9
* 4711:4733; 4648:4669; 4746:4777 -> -0.004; 17.7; 18.6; 19.1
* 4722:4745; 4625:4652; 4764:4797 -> -0.017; 17.6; 18.9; 19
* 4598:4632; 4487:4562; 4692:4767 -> -0.054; 17.5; 18.8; 18.5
